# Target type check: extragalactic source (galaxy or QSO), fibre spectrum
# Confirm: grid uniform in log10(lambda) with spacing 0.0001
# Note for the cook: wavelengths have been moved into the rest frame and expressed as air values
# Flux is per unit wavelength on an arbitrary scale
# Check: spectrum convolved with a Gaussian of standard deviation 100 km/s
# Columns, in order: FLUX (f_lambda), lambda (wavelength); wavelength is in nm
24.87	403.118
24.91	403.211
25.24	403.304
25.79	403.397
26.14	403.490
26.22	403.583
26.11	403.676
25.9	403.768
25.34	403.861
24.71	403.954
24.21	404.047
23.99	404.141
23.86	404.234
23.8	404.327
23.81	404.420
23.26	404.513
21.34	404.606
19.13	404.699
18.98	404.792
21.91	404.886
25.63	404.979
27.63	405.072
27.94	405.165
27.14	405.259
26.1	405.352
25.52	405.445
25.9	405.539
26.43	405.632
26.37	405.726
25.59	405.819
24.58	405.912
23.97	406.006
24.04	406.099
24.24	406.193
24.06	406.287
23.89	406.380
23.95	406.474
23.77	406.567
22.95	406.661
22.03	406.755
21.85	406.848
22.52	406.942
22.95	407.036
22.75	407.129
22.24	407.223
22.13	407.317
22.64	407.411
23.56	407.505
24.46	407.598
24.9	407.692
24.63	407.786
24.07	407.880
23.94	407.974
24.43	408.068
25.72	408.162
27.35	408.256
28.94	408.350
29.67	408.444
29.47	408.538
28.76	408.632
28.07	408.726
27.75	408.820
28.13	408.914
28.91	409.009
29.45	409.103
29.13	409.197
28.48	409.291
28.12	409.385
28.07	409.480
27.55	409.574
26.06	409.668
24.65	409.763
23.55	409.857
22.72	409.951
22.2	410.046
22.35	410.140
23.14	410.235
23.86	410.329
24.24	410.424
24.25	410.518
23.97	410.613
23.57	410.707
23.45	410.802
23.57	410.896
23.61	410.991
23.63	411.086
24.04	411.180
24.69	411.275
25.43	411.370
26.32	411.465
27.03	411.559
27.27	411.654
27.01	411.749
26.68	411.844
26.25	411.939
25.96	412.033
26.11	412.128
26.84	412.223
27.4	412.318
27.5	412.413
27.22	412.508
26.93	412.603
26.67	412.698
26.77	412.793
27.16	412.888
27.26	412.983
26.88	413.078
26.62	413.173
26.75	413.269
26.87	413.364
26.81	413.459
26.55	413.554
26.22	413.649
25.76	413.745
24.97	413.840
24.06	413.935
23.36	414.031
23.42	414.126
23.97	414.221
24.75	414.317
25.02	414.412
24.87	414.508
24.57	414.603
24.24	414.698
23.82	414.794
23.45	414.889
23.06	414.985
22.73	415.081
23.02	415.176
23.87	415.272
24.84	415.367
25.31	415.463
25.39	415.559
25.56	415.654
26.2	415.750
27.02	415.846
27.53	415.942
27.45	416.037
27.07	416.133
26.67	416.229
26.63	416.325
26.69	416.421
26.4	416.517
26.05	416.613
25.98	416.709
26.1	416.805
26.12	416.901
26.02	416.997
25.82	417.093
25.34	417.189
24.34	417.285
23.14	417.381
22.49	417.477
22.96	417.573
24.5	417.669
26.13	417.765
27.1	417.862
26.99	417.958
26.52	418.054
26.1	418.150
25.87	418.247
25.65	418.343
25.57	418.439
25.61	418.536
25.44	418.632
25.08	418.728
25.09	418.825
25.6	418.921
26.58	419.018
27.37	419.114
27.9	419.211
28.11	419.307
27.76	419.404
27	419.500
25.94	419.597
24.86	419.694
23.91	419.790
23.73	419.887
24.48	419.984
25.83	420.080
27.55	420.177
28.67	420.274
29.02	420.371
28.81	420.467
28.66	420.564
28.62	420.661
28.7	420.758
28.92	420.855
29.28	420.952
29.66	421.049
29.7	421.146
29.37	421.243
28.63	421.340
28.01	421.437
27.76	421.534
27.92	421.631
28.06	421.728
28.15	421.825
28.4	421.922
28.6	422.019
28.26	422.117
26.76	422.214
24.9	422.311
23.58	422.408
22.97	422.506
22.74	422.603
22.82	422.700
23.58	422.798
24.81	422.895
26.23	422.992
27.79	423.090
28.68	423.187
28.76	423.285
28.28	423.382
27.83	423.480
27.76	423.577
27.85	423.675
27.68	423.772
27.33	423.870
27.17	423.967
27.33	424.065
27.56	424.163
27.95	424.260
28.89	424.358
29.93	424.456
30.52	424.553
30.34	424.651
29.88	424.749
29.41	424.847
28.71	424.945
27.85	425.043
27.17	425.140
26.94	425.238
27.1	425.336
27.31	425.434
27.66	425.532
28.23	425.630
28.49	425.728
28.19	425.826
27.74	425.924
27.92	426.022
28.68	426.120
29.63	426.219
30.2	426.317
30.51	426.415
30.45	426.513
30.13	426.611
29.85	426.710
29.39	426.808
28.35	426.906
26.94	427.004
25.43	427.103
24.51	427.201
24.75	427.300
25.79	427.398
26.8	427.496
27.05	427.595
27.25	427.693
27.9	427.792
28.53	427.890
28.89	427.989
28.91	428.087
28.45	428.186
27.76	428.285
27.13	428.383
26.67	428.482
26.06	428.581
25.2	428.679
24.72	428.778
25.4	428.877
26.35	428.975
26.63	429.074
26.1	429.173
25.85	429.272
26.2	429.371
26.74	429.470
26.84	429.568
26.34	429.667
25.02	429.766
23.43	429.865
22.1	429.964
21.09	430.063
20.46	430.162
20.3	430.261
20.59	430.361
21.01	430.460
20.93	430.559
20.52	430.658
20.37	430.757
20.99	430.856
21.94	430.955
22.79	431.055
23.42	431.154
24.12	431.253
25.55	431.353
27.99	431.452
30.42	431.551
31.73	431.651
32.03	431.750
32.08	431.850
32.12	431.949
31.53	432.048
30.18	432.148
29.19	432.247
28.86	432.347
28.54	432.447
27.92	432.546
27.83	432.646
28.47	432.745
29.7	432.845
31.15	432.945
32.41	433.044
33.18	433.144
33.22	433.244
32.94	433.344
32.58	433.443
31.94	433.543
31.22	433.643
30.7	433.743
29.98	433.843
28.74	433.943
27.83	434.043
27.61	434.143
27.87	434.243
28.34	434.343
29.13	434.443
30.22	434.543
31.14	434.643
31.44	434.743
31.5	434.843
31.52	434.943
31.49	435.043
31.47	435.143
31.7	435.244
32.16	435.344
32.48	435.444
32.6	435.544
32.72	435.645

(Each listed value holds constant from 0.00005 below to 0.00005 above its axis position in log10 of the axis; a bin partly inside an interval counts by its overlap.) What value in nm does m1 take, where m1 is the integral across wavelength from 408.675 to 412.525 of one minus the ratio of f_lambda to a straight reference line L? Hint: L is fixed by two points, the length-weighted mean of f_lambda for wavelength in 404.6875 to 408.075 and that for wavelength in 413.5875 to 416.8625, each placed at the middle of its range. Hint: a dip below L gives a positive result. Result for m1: -0.189 nm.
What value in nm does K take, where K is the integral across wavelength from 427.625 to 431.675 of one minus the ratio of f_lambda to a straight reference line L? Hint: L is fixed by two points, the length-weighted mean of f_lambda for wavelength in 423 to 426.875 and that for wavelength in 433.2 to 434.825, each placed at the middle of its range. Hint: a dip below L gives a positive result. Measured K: 0.60 nm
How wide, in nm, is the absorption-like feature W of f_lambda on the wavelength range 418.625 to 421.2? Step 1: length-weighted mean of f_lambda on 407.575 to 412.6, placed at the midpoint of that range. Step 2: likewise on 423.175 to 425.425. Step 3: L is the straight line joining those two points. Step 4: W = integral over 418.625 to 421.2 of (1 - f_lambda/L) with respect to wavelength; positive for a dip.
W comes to 0.04 nm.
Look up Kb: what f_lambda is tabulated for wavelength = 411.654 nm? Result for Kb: 27.27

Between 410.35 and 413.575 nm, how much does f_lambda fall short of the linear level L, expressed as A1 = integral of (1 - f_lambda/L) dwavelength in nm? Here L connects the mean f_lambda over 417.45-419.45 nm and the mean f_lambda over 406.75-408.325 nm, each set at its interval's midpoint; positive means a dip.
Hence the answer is -0.161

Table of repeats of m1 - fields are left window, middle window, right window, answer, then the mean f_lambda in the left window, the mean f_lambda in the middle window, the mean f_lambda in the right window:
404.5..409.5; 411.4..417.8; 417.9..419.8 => 0.04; 25.2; 25.7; 26.2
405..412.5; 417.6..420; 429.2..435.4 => 0.04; 25.4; 25.9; 27.9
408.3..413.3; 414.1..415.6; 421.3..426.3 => 0.14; 26.2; 24.1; 27.6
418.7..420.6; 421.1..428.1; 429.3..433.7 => -0.25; 26.6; 27.7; 27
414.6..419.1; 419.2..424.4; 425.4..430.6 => -0.27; 25.4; 27.2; 26.5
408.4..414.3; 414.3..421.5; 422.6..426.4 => 0.22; 26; 26.1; 27.9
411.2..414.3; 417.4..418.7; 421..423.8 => 0.06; 26.2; 25.4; 27.1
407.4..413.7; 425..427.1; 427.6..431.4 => -0.29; 26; 28.4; 24.7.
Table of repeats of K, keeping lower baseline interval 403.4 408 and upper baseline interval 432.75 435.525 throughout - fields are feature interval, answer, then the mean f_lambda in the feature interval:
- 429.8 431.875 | 0.43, 23.9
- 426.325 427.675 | 0.07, 27.8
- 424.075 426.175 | 0.03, 28.4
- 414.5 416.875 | 0.10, 25.4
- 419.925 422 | -0.04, 28.3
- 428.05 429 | 0.09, 26.6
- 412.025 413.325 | -0.05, 26.9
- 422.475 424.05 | 0.10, 26.5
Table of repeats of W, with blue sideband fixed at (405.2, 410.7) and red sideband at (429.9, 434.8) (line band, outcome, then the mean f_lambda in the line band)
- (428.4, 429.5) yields 0.053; 26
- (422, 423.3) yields 0.053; 25.6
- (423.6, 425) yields -0.090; 28.6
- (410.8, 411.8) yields 0.014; 25.2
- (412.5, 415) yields 0.030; 25.5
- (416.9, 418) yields 0.048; 25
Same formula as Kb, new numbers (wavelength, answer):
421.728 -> 28.06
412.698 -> 26.67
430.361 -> 20.59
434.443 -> 29.13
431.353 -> 25.55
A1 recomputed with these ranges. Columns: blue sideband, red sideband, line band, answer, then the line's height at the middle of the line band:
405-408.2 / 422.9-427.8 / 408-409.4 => -0.186 nm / 24.8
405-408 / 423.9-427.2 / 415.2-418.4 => 0.102 nm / 26.6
